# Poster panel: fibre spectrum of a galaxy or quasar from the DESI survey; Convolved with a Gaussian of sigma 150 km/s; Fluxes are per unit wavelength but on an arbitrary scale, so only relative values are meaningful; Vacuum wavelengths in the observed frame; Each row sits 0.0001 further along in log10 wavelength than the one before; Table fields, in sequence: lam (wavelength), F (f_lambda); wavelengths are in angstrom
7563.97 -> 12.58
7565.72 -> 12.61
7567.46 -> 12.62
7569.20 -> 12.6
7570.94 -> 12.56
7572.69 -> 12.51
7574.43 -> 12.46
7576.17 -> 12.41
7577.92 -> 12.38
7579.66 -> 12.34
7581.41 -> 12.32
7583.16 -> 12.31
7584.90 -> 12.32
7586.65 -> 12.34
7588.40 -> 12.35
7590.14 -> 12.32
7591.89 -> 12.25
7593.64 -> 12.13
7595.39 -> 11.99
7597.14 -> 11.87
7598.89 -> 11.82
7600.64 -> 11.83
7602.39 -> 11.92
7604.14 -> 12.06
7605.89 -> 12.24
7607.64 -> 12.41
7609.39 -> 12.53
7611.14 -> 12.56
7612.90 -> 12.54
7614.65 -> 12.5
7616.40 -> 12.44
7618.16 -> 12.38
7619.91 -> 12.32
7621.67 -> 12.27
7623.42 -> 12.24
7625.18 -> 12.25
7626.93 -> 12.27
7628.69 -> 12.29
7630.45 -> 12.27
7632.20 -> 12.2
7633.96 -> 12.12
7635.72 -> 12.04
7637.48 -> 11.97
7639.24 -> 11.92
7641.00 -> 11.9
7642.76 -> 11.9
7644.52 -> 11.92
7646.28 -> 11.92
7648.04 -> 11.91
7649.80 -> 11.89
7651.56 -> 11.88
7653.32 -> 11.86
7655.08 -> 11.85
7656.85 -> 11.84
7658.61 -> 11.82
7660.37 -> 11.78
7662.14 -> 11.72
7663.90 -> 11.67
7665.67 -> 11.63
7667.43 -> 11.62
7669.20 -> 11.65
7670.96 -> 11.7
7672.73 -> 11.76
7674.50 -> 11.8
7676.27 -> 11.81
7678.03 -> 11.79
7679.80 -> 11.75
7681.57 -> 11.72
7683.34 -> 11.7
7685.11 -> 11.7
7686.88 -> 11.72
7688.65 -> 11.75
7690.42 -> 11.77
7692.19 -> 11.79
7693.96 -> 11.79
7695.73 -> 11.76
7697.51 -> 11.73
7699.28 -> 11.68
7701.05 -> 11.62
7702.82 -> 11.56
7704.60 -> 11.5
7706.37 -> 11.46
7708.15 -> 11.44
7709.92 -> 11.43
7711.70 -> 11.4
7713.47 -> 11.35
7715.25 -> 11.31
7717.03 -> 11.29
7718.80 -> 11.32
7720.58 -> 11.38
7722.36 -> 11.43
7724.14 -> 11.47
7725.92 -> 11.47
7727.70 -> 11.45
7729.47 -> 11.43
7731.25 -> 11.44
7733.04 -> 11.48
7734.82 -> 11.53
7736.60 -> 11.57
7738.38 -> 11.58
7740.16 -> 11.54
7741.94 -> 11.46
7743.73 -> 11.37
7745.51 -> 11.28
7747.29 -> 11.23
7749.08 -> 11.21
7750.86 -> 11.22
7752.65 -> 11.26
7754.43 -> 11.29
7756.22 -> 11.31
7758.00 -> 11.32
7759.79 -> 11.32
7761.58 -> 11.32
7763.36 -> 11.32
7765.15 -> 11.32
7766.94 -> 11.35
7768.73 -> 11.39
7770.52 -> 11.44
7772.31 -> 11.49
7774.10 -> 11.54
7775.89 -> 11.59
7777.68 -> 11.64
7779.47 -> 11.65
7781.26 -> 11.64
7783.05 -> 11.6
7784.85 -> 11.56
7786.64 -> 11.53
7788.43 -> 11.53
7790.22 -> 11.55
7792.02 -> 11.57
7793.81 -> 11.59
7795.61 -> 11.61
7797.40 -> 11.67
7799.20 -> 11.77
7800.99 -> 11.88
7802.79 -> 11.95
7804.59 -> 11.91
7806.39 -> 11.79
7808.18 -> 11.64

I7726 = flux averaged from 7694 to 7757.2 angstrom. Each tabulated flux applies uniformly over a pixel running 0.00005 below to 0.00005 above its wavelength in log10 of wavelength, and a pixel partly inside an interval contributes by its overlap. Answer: 11.4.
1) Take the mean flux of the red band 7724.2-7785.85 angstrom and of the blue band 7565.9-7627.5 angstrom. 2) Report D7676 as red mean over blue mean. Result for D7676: 0.9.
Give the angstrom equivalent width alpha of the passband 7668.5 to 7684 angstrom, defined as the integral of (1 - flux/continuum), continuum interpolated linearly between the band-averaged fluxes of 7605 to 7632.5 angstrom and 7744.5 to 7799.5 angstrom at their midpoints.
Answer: 0.36 angstrom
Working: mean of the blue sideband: 12.4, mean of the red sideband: 11.5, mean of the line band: 11.7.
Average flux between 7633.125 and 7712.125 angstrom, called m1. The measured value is 11.8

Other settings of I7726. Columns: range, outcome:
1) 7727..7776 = 11.4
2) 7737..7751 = 11.4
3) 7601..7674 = 12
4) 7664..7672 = 11.7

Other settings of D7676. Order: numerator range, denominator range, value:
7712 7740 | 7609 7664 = 0.95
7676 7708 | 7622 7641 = 0.96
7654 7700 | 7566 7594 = 0.95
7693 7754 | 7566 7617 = 0.93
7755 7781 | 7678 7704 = 0.98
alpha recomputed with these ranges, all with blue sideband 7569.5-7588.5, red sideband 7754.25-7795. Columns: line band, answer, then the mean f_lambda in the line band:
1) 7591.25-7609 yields 0.3 angstrom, 12.1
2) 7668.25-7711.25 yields 0.7 angstrom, 11.7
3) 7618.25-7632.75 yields -0.1 angstrom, 12.3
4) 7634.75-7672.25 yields 0.7 angstrom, 11.8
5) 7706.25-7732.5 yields 0.7 angstrom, 11.4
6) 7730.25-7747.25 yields 0.3 angstrom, 11.5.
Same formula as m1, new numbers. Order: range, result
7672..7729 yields 11.6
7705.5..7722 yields 11.4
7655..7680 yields 11.7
